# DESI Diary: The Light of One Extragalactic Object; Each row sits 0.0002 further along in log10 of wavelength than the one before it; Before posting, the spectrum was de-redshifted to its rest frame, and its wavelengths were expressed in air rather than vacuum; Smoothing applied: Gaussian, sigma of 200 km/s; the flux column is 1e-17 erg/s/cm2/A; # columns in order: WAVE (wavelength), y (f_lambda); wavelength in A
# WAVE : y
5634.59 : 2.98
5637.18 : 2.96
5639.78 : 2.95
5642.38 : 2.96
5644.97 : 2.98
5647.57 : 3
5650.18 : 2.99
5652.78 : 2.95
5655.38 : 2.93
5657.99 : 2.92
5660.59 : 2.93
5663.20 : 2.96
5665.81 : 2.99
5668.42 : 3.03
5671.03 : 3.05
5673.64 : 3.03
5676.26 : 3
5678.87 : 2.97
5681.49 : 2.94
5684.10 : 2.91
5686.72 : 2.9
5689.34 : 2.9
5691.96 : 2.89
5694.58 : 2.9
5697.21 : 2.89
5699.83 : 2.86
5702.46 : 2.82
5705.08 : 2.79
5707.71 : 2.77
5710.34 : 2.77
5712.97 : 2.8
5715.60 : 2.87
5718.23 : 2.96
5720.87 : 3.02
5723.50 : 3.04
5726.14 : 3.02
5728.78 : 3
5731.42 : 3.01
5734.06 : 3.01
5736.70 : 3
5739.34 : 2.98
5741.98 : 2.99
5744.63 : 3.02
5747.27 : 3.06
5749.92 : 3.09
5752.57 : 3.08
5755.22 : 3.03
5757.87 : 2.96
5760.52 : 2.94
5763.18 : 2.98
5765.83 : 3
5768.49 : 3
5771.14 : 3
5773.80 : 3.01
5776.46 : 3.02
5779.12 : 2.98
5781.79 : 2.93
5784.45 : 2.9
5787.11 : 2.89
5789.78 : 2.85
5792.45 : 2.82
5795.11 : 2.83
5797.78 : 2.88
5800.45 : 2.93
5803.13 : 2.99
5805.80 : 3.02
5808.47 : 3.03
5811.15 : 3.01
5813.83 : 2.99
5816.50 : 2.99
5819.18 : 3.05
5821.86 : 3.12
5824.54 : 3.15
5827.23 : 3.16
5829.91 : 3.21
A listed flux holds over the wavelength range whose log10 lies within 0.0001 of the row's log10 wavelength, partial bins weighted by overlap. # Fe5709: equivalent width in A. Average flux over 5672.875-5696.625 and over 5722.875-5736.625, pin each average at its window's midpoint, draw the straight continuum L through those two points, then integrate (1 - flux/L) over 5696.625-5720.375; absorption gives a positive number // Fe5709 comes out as 1.1 A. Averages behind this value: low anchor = 2.93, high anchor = 3.01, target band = 2.84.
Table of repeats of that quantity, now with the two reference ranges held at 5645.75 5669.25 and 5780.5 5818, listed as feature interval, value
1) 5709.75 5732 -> 0.0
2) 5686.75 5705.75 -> 0.6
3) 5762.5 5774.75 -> -0.2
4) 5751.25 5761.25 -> -0.2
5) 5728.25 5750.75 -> -0.5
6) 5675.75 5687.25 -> 0.1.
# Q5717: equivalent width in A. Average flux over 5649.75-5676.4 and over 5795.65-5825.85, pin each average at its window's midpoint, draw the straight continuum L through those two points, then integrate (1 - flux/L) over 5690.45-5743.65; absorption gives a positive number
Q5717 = 1.2 A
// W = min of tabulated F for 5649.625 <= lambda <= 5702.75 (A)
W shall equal 2.82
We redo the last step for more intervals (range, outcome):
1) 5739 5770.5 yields 2.94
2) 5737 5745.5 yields 2.98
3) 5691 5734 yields 2.77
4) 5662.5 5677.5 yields 2.96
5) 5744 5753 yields 3.02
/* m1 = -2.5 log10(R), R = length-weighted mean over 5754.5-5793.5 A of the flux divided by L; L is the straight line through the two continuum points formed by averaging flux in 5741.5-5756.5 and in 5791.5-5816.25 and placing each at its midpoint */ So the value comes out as 0.02 mag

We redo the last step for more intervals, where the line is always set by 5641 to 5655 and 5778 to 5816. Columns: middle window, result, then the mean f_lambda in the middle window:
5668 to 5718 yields 0.02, 2.9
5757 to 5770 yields -0.01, 2.98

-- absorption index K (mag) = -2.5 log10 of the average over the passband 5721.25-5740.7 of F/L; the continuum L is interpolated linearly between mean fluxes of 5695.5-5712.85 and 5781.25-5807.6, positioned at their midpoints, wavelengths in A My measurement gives -0.06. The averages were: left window 2.82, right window 2.91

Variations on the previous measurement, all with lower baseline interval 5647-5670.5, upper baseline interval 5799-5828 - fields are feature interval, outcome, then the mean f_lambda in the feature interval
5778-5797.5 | 0.052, 2.88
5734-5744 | 0.003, 3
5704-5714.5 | 0.078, 2.78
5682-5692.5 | 0.028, 2.91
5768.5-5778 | 0.003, 3.01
